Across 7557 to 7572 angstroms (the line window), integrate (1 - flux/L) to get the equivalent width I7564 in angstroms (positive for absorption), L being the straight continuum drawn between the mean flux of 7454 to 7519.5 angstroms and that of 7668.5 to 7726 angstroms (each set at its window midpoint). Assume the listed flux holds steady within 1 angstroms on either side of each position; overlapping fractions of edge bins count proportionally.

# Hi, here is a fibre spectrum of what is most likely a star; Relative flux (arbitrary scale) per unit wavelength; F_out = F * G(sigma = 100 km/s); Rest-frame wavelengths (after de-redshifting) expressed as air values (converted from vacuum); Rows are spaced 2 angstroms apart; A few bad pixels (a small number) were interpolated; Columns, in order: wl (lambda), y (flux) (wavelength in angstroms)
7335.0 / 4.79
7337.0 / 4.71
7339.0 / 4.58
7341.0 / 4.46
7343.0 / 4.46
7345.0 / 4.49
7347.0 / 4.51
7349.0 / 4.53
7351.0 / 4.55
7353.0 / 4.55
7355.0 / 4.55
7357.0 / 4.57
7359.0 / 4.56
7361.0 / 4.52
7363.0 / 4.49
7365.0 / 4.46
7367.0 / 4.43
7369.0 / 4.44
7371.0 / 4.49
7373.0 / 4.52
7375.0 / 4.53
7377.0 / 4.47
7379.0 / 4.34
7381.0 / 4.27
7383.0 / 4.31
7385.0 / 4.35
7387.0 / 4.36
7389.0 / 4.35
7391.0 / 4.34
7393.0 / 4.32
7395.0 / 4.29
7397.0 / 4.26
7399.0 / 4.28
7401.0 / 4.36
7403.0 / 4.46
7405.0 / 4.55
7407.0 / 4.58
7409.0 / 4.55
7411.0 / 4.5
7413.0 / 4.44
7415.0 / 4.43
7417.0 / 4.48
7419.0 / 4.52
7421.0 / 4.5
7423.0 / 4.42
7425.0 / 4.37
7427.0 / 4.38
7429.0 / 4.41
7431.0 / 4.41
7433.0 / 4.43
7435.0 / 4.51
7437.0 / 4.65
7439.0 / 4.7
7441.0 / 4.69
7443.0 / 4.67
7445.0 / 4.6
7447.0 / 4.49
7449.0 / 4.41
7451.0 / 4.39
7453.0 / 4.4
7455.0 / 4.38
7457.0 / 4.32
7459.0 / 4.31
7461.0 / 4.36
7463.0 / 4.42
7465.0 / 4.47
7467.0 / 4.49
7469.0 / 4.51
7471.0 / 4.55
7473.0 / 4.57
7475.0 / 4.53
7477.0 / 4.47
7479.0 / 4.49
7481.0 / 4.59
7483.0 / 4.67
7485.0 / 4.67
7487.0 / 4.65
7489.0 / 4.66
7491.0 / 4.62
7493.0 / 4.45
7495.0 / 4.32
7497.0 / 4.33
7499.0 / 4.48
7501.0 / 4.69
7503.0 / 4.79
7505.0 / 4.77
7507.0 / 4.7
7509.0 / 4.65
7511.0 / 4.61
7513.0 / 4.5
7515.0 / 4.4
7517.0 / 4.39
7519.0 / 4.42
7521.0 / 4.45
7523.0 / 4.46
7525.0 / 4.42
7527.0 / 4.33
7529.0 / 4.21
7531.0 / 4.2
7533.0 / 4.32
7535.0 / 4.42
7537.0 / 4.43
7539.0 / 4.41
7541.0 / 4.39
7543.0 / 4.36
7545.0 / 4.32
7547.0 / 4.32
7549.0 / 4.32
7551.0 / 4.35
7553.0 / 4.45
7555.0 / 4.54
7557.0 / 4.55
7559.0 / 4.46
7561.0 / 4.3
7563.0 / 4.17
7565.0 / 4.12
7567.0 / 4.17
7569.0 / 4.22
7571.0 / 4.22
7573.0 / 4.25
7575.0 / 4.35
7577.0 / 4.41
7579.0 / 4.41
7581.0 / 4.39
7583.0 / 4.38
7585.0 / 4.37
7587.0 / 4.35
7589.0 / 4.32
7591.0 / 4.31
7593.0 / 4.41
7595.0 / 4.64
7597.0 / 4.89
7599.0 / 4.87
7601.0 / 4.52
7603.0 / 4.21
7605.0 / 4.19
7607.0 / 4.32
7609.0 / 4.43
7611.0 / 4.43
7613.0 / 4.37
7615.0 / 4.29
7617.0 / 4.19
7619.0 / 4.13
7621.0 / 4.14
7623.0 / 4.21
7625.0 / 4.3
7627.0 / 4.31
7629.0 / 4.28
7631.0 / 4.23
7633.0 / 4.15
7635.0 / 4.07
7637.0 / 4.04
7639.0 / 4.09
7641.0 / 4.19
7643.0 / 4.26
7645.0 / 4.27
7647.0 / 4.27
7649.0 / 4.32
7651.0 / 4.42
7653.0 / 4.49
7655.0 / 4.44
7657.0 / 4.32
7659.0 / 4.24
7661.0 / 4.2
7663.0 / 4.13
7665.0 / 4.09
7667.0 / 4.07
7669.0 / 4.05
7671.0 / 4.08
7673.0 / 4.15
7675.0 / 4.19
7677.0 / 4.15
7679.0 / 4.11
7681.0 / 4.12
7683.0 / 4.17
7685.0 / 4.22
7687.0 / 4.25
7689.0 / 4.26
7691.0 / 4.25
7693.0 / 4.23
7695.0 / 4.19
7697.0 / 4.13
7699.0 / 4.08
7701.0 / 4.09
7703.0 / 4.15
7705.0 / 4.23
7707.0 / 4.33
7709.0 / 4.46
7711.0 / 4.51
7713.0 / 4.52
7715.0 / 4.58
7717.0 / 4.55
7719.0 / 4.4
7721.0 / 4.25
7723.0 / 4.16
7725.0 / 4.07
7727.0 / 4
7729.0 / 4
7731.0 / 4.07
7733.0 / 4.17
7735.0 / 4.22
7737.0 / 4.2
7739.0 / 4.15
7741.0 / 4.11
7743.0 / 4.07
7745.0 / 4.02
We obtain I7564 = 0.5 angstroms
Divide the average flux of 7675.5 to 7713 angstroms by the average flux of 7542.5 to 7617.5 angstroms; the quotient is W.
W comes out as 1.0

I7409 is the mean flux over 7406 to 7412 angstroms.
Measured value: 4.54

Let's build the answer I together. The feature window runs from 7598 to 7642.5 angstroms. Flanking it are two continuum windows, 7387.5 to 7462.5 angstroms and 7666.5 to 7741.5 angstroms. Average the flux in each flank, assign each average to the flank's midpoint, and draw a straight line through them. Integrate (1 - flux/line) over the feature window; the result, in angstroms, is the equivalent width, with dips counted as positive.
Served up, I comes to 0.1 angstroms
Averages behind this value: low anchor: 4.45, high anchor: 4.21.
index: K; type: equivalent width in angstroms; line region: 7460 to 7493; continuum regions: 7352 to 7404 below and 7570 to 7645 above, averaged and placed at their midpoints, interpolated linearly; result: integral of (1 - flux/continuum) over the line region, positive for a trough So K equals -1.2 angstroms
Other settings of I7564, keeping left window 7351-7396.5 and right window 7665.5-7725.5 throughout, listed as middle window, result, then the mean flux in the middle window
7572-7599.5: -0.9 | 4.45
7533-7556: -0.3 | 4.39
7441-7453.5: -0.4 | 4.51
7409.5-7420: -0.2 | 4.48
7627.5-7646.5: 0.4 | 4.18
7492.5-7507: -0.7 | 4.56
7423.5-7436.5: -0.1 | 4.43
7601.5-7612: -0.1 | 4.33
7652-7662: -0.2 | 4.34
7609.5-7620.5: 0.0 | 4.28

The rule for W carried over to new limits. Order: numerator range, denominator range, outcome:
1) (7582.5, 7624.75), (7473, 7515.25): 0.96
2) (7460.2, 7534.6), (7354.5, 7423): 1.01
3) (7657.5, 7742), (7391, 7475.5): 0.94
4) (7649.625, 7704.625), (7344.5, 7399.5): 0.95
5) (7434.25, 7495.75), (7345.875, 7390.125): 1.01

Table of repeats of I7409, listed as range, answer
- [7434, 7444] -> 4.64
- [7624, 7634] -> 4.25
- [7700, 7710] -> 4.25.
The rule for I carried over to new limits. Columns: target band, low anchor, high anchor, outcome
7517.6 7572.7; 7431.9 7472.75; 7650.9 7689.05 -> 0.3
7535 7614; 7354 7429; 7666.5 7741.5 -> -1.5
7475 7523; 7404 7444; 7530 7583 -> -1.5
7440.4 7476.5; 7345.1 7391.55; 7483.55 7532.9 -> 0.1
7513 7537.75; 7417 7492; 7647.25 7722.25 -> 0.3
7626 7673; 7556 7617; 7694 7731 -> 1.1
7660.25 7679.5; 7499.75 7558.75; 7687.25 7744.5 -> 0.7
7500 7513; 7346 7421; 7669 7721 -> -0.9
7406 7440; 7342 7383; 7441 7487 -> 0.0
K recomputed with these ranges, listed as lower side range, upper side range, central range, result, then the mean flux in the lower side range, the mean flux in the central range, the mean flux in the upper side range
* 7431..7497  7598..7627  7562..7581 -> 0.5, 4.51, 4.26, 4.33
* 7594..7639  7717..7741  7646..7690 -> 0.4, 4.32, 4.22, 4.17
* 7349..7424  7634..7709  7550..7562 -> -0.4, 4.44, 4.44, 4.2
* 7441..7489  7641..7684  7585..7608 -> -0.8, 4.5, 4.45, 4.22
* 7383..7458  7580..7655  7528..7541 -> 0.1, 4.45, 4.34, 4.33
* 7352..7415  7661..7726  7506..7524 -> -0.7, 4.44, 4.51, 4.23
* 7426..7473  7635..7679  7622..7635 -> 0.0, 4.48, 4.23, 4.21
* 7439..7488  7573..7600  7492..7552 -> 0.6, 4.51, 4.44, 4.46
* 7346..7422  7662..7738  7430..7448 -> -0.7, 4.45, 4.57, 4.21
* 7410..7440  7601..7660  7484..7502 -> -0.5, 4.48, 4.54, 4.27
